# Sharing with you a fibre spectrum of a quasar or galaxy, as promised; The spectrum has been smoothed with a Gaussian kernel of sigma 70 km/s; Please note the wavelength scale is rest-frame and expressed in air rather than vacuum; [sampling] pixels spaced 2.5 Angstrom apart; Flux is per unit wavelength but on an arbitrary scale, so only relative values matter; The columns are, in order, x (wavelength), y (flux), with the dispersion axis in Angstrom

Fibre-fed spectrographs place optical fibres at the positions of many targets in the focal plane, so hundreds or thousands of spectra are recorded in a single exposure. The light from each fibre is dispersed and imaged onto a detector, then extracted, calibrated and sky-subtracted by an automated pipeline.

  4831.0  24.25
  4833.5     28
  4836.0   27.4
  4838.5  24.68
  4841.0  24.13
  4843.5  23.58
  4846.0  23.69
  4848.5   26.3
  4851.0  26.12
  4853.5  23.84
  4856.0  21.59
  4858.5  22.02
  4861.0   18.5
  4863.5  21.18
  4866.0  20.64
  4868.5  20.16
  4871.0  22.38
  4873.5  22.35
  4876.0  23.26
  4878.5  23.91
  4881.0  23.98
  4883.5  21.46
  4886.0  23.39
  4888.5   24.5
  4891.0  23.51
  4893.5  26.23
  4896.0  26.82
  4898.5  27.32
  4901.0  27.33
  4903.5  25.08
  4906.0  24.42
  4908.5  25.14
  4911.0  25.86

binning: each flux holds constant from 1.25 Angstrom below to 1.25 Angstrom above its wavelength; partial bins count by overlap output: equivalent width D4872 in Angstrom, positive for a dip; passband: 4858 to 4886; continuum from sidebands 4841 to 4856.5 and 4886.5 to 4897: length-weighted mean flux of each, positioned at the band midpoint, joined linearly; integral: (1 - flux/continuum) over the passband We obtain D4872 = 3.25 Angstrom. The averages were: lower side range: 24.3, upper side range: 25.1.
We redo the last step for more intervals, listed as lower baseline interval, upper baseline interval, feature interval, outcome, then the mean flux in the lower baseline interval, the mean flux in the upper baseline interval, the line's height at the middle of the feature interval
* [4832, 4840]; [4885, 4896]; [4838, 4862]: 2.41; 26.5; 24.7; 26.1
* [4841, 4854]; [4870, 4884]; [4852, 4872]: 2.11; 24.7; 23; 23.9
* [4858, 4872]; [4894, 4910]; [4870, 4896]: -0.41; 20.7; 26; 23.3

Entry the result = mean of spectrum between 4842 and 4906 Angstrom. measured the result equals 23.6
